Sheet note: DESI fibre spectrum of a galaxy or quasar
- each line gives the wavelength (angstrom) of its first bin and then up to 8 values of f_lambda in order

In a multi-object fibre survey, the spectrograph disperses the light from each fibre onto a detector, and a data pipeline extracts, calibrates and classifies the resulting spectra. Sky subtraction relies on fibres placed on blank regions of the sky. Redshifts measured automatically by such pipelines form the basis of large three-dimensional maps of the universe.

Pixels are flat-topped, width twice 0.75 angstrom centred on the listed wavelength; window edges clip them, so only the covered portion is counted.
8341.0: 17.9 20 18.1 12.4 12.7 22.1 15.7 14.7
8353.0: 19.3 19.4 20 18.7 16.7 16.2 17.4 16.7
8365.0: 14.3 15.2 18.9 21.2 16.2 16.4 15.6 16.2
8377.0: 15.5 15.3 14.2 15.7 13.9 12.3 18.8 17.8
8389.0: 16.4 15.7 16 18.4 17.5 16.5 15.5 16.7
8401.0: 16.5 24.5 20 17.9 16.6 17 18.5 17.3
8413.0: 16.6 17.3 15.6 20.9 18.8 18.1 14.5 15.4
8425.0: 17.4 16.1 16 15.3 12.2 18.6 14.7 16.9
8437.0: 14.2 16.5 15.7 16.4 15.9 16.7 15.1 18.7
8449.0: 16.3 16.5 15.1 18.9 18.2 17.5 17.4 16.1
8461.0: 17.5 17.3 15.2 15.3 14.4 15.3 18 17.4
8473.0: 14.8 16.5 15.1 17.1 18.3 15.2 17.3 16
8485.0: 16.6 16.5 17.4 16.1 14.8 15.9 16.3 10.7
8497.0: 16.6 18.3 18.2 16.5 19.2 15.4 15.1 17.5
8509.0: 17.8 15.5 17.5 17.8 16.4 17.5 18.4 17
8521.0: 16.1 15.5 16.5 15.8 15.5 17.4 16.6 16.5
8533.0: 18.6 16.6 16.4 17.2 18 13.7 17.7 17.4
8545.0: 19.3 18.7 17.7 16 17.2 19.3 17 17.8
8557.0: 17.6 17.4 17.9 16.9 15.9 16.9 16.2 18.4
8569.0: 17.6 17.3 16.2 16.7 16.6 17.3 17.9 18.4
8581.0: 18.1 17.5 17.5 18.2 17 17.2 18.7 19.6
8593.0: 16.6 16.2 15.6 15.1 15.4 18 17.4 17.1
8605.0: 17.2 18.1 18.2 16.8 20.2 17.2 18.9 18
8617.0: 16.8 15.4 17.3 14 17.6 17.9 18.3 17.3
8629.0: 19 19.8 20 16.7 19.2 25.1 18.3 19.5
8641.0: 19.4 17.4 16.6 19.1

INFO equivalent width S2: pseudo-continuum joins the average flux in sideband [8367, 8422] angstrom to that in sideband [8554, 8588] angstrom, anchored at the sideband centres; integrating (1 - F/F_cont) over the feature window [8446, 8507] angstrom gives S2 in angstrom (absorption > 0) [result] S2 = 2.6 angstrom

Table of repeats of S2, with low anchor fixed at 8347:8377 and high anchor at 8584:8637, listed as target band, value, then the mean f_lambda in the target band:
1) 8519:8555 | 1.19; 17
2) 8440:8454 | 0.70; 16.5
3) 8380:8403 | 0.88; 16.6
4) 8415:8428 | 0.24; 17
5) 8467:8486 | 1.17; 16.4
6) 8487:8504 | 1.11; 16.4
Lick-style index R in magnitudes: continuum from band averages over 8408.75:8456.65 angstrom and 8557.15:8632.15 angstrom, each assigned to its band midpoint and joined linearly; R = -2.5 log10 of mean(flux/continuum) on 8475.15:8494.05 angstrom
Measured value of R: 0.03 mag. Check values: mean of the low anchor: 16.6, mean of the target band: 16.4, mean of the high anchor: 17.4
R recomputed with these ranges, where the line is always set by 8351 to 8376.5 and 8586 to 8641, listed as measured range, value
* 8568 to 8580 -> 0.03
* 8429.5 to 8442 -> 0.12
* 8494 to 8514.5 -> 0.06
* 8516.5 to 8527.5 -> 0.07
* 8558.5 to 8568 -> 0.04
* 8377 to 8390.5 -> 0.12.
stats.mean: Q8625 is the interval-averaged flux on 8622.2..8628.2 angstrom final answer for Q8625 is 17.7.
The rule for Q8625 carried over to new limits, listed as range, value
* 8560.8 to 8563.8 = 16.4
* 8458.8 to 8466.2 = 16.3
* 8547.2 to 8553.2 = 17.5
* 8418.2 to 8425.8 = 16.9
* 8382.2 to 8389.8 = 15.8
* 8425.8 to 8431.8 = 14.9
